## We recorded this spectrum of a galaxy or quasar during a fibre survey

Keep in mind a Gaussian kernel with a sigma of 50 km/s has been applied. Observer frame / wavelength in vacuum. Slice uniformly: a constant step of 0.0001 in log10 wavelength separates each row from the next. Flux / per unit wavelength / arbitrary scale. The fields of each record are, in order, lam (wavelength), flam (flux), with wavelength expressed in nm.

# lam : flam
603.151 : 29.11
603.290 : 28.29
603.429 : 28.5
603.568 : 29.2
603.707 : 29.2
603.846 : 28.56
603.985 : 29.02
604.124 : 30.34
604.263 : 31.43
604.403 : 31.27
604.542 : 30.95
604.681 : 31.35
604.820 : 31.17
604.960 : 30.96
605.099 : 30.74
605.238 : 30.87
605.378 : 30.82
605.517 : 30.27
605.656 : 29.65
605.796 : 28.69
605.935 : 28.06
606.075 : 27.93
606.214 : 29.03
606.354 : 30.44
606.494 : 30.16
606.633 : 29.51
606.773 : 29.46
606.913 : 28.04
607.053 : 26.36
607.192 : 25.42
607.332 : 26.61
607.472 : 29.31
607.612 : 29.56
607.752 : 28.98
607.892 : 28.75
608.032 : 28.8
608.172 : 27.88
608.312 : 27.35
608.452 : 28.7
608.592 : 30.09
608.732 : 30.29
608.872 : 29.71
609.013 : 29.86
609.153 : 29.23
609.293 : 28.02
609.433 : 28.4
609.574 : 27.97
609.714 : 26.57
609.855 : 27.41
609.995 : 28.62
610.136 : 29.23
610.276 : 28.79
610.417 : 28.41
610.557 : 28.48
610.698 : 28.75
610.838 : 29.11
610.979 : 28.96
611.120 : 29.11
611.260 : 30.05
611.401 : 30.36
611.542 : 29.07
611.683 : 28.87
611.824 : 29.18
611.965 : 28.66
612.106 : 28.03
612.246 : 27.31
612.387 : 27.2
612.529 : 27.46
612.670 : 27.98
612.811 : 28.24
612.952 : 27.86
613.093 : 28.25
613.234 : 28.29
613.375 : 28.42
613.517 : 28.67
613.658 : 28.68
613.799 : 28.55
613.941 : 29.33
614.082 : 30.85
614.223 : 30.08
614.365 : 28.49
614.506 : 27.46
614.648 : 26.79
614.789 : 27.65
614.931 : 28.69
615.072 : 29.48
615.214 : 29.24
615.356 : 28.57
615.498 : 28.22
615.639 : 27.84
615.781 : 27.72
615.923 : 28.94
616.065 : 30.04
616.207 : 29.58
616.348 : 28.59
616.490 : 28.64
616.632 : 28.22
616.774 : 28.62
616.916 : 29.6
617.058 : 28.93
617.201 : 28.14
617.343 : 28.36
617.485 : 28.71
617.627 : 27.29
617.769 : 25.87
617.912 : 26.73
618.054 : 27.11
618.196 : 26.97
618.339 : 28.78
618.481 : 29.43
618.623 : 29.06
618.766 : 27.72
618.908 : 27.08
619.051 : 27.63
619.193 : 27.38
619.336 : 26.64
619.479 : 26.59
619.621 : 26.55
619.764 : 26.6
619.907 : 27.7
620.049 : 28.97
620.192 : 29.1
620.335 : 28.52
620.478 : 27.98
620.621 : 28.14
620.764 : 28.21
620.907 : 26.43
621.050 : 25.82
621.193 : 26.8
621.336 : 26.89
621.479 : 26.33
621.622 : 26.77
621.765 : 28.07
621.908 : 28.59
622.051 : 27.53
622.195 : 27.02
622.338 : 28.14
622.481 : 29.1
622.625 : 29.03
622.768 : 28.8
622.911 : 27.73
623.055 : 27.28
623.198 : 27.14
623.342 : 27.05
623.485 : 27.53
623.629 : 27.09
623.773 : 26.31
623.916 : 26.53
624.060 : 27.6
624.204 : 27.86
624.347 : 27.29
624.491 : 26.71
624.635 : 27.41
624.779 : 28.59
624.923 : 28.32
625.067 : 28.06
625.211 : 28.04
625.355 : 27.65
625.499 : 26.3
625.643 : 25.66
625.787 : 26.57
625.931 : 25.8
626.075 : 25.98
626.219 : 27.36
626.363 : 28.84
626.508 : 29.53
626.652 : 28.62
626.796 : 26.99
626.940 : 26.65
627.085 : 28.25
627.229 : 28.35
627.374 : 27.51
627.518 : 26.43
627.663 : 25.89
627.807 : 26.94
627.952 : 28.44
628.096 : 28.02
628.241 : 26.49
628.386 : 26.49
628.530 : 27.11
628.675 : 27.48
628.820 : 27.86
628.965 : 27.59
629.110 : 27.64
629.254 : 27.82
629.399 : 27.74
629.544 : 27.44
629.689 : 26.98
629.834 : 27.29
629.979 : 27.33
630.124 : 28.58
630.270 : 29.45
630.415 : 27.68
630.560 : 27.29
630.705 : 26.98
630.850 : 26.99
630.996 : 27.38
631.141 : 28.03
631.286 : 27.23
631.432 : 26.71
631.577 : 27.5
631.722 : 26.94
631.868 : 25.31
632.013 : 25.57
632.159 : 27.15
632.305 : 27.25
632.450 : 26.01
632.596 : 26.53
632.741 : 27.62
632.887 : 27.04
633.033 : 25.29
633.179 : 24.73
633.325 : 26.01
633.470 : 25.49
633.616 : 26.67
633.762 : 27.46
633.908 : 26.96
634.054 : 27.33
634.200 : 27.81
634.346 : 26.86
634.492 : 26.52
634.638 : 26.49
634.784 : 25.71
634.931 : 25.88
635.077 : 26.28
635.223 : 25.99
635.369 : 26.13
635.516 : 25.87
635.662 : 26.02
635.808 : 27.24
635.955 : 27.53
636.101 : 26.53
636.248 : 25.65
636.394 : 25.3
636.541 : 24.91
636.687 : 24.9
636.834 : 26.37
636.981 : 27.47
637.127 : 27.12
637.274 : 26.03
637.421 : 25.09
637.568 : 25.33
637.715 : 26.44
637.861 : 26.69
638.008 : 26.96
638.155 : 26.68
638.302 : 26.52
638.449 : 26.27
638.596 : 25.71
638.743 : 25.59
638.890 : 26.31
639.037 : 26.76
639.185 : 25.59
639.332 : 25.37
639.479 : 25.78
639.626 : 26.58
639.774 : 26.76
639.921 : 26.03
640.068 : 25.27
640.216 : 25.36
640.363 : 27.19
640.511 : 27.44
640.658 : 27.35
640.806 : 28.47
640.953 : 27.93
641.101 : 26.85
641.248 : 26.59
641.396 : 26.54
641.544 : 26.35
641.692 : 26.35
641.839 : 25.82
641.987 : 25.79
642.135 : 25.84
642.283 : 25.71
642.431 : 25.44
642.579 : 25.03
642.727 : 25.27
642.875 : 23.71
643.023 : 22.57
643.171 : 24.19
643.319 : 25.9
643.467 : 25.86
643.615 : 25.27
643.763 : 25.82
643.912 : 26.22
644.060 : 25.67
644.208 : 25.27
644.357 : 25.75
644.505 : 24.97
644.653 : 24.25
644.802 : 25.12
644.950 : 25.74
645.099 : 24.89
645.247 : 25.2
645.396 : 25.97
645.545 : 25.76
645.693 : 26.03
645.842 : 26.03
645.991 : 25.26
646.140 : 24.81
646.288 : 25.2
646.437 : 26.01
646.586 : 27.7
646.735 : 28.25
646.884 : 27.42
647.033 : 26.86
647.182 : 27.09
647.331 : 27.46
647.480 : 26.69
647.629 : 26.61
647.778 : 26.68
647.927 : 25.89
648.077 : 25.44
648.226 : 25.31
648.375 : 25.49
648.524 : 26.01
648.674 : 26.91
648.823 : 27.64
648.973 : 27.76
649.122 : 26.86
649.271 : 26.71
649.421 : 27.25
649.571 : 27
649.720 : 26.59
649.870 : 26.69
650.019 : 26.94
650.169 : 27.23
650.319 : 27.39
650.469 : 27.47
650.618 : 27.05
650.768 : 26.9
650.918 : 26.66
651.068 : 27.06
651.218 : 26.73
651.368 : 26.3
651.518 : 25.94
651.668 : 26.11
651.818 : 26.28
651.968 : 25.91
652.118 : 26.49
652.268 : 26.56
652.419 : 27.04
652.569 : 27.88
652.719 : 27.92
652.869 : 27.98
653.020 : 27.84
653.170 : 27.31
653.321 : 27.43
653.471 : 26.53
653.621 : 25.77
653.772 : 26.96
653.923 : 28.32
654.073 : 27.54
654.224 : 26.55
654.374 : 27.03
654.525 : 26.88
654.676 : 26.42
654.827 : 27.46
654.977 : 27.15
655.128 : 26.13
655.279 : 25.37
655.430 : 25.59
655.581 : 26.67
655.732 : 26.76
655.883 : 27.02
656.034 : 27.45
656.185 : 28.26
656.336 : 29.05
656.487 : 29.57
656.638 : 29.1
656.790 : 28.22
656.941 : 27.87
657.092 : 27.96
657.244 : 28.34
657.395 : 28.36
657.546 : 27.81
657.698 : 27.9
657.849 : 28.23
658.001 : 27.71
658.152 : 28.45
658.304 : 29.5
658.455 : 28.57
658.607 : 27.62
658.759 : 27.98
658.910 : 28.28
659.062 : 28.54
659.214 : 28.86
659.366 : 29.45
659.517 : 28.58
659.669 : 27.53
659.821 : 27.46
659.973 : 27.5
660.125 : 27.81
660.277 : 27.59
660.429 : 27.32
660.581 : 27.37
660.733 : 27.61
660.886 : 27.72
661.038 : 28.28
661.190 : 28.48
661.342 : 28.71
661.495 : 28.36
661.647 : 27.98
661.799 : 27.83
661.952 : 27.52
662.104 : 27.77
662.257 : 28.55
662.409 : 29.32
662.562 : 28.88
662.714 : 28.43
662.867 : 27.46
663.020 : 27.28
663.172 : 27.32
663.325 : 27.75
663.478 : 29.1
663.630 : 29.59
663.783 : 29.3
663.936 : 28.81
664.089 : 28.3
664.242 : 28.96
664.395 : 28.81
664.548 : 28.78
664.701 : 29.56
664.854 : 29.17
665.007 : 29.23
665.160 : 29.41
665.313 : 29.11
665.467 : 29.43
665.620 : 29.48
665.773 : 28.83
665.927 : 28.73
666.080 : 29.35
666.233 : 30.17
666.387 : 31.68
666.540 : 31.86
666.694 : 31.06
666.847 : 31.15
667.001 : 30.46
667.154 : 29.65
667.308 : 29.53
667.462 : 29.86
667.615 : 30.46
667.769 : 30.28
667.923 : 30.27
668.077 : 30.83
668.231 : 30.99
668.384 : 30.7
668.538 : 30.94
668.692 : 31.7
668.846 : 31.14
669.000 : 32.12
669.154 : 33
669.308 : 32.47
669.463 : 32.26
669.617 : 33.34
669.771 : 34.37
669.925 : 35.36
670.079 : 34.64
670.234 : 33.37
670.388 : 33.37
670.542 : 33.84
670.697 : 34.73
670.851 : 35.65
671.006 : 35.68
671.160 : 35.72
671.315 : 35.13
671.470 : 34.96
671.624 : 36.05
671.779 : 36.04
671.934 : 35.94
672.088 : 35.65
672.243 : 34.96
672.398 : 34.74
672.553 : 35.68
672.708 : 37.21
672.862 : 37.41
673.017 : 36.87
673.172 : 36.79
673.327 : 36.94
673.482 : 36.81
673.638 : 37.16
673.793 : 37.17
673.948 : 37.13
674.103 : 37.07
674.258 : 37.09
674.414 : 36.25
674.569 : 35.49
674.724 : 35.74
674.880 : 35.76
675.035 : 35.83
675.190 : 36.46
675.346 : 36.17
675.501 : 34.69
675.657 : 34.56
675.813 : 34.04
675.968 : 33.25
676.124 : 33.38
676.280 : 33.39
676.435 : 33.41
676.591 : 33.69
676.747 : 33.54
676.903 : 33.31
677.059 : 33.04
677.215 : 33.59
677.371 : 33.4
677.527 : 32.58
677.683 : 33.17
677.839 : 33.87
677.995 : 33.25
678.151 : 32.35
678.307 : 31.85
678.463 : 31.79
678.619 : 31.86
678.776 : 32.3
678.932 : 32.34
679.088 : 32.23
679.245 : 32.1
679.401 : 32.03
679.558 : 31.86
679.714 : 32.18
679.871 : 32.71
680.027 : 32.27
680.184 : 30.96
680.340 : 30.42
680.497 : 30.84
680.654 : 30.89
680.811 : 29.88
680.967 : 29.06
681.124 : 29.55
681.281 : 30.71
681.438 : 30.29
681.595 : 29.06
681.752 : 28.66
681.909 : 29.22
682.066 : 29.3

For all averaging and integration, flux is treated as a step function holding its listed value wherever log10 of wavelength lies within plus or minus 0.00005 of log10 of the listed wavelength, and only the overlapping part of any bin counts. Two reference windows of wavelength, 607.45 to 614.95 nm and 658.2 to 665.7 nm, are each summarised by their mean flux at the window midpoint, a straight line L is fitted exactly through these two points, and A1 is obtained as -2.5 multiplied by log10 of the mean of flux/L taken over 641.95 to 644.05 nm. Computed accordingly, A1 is 0.13 mag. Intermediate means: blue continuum 28.6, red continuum 28.4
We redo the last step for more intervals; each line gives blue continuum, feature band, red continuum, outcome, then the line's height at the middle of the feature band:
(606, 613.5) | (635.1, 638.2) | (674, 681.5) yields 0.16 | 30.4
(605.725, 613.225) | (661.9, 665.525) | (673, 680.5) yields 0.15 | 32.9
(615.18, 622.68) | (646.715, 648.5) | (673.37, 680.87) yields 0.16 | 30.8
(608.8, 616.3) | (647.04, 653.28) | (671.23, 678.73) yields 0.21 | 32.4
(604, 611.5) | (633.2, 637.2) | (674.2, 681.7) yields 0.16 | 30.6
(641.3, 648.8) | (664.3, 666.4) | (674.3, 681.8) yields 0.03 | 30.1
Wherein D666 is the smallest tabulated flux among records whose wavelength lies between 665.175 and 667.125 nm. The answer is 28.73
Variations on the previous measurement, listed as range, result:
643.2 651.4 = 24.25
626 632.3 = 25.31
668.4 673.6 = 30.94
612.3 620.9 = 25.87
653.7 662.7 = 25.37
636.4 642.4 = 24.9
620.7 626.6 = 25.66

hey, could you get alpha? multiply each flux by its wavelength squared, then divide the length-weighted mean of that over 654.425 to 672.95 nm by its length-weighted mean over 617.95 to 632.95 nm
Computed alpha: 1.2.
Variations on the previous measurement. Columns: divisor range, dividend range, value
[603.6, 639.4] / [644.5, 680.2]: 1.23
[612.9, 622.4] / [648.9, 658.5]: 1.09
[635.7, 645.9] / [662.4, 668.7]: 1.23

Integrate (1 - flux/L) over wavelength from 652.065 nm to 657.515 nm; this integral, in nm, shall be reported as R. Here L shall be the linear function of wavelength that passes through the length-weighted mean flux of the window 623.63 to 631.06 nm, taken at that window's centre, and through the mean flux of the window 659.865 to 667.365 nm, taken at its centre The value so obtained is 0.21 nm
